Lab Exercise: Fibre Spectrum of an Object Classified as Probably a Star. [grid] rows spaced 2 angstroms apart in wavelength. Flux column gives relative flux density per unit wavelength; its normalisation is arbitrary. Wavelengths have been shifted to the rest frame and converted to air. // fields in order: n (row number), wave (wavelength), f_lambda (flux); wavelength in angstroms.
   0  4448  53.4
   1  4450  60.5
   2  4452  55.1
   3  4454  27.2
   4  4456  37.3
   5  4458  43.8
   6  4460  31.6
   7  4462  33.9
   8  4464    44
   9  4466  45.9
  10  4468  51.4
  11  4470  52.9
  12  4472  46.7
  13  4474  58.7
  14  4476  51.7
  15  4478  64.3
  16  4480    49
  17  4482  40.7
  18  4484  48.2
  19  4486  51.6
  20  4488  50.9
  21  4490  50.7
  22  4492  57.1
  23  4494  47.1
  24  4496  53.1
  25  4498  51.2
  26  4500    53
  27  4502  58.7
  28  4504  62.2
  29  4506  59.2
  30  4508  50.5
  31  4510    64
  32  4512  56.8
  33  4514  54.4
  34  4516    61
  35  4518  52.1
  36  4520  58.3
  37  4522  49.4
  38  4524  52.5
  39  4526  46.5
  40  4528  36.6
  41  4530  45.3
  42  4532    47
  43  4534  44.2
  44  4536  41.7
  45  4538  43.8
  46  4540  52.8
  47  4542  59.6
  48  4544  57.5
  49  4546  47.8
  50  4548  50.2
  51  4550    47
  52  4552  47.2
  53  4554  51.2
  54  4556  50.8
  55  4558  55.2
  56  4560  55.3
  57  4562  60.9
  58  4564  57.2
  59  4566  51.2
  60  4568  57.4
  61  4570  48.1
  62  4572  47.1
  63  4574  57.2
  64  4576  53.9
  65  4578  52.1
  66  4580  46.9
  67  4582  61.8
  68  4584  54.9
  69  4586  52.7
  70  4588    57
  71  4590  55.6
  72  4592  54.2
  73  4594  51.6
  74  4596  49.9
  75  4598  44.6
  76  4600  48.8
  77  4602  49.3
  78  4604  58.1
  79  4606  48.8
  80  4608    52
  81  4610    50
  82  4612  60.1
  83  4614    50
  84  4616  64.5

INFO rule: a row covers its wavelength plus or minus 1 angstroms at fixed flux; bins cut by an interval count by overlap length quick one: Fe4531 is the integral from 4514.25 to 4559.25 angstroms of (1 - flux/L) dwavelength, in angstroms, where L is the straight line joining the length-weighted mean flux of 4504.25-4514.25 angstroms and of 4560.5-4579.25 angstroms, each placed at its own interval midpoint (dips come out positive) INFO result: 4.7 angstroms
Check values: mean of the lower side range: 57.6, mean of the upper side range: 53.8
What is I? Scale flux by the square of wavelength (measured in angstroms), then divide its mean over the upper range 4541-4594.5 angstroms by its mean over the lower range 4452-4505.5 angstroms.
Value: 1.14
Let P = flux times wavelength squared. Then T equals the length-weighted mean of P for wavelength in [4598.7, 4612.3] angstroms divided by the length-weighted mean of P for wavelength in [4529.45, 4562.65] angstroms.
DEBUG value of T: 1.06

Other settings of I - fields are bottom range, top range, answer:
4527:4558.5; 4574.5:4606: 1.11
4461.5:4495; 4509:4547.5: 1.05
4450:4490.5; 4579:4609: 1.18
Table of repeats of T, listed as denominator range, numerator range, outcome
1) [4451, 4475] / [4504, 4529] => 1.25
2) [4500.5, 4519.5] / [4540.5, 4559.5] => 0.92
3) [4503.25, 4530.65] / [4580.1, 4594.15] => 1.06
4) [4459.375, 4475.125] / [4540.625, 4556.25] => 1.16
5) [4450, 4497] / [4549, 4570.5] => 1.15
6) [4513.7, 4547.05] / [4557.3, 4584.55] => 1.11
